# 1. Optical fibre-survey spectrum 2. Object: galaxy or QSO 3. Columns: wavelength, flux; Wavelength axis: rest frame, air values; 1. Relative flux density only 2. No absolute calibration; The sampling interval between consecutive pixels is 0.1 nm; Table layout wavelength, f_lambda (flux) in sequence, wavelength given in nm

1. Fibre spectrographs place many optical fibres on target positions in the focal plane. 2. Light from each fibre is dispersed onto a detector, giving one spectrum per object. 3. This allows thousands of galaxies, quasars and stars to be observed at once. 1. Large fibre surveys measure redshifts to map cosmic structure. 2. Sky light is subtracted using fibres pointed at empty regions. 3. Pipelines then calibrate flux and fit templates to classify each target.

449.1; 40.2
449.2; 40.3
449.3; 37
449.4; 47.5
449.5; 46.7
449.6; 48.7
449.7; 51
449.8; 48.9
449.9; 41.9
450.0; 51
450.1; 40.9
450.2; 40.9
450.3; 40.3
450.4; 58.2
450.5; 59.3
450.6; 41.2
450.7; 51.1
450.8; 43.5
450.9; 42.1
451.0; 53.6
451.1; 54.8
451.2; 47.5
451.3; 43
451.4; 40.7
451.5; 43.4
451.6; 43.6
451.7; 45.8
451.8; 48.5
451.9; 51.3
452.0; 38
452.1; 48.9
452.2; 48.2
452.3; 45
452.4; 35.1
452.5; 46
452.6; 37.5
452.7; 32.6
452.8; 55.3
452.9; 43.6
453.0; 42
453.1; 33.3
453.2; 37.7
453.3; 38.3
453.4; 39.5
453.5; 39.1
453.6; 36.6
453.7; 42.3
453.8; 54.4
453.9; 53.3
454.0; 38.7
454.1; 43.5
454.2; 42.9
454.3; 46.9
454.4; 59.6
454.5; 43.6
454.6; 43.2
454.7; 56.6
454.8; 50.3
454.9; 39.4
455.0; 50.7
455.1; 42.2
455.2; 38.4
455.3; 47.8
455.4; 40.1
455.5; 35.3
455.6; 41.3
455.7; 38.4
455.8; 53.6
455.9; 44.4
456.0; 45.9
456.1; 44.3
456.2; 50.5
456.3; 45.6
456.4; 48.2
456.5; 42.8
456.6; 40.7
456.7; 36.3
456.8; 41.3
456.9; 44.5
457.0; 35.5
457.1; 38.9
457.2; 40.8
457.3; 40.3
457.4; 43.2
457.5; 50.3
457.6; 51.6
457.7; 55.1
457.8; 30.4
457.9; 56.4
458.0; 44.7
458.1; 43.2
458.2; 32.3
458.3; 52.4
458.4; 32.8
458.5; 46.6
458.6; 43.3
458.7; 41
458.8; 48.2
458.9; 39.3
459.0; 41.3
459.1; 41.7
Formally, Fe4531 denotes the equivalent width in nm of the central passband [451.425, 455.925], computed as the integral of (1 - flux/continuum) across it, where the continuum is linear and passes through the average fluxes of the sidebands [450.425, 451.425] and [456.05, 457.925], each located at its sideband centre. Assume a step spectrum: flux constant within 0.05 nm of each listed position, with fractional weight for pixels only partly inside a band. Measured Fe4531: 0.22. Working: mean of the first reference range 48.1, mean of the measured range 43.9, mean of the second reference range 43.9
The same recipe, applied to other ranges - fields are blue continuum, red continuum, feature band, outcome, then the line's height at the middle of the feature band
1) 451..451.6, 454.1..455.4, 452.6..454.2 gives 0.15 nm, 46.4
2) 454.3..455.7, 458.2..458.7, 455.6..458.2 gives -0.02 nm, 43.6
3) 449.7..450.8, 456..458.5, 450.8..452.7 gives 0.07 nm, 46.5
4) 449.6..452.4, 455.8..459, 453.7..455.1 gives -0.08 nm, 45.1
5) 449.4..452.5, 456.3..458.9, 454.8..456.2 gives 0.02 nm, 44.2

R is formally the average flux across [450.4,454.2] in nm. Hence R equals 44.4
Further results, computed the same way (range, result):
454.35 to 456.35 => 45.6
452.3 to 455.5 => 43.5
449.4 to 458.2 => 44.7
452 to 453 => 43.2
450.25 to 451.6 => 47.4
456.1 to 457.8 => 43.7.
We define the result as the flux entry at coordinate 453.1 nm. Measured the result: 33.3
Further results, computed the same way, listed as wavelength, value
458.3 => 52.4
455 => 50.7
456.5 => 42.8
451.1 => 54.8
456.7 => 36.3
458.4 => 32.8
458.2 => 32.3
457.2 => 40.8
